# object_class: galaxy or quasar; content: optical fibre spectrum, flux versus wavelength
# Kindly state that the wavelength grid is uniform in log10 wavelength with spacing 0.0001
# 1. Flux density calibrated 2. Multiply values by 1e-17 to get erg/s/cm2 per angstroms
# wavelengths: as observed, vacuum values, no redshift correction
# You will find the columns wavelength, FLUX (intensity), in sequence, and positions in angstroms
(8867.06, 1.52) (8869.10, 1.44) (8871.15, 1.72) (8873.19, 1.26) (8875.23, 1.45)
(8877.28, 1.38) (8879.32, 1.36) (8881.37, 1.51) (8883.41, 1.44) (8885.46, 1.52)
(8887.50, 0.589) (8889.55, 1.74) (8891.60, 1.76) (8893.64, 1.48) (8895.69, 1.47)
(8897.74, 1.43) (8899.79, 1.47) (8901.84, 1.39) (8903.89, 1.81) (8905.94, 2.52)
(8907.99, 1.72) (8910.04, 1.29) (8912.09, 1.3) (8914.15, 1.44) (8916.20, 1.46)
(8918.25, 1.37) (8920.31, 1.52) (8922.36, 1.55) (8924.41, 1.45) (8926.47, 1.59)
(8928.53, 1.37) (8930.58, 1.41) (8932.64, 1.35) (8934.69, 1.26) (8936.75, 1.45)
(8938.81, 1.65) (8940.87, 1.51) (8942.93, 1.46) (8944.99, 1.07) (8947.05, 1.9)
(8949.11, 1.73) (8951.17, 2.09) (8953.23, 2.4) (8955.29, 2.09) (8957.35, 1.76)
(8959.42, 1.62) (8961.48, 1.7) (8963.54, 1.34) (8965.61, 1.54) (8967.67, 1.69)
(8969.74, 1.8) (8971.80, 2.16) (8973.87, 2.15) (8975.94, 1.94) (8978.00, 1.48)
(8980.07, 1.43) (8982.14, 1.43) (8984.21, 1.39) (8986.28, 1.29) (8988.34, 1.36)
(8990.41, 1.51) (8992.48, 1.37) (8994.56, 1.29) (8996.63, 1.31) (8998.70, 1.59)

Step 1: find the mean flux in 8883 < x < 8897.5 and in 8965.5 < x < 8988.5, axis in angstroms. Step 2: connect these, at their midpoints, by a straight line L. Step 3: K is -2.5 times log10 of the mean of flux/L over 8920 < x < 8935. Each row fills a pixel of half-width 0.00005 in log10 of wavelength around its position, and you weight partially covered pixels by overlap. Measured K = 0.06 mag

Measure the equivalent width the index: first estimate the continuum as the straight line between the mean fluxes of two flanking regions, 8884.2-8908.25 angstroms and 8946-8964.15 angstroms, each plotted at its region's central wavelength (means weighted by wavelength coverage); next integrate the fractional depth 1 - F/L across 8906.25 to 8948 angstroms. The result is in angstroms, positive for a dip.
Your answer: 5.95 angstroms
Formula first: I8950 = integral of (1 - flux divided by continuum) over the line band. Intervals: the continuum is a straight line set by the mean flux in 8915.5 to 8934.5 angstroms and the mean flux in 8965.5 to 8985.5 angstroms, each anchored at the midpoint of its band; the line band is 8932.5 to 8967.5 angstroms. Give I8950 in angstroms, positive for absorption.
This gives -1.7 angstroms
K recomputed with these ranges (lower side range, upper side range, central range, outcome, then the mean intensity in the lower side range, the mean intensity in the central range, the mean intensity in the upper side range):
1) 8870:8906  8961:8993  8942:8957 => -0.16 mag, 1.49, 1.82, 1.6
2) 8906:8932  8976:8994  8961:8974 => -0.20 mag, 1.49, 1.75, 1.43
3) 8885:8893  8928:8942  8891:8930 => -0.10 mag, 1.4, 1.54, 1.43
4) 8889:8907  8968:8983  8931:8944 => 0.19 mag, 1.67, 1.44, 1.77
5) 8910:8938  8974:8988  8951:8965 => -0.23 mag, 1.42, 1.83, 1.53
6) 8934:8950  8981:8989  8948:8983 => -0.24 mag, 1.51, 1.79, 1.37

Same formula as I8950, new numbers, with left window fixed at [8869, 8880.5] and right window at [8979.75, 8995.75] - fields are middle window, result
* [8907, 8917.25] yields -0.17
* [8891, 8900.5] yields -0.59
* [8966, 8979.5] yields -4.39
